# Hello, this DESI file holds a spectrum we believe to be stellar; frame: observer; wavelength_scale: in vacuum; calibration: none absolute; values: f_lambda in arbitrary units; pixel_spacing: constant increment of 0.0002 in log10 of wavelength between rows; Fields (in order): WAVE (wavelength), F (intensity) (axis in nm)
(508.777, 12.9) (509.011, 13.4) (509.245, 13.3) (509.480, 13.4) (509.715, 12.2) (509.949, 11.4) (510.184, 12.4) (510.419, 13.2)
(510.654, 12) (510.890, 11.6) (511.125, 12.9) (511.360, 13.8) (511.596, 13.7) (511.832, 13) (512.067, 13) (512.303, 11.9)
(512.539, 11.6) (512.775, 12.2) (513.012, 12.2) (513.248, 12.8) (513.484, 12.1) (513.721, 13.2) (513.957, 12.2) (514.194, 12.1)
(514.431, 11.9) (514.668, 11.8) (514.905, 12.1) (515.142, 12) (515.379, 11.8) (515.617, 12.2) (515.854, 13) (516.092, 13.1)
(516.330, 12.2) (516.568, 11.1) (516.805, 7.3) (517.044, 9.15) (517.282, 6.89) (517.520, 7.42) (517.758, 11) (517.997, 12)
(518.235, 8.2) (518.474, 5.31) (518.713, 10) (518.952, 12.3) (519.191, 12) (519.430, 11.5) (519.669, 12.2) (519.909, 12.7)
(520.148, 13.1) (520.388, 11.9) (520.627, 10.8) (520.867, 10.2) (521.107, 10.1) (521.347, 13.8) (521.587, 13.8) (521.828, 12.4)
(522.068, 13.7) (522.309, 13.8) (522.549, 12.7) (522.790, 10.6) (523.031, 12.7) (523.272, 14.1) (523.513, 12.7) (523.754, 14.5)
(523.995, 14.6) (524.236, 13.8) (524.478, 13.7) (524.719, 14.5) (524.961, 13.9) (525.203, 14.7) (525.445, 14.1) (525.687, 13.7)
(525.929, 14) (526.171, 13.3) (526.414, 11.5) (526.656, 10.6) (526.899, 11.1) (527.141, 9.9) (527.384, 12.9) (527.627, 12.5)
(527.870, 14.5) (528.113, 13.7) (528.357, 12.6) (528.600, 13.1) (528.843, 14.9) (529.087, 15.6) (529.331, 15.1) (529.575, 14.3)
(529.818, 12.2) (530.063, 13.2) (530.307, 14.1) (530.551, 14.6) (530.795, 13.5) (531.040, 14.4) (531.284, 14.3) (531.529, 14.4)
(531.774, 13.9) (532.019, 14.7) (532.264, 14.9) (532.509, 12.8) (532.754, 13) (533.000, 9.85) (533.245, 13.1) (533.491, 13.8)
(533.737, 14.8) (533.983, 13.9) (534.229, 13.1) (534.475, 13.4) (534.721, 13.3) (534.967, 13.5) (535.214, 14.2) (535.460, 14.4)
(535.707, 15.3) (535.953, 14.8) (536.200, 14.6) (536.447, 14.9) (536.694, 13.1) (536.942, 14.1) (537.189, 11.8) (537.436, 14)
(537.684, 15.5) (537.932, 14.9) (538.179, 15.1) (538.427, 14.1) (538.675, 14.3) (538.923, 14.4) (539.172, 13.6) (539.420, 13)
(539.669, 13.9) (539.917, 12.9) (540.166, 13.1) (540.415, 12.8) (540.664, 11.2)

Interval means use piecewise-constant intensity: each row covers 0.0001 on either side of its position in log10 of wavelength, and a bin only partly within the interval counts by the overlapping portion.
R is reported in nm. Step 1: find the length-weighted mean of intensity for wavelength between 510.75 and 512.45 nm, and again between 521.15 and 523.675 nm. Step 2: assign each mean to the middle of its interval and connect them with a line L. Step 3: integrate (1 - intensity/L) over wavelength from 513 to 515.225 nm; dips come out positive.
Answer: 0.10 nm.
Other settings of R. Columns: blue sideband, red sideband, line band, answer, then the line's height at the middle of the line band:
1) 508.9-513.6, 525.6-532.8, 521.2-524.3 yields -0.03 nm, 13.1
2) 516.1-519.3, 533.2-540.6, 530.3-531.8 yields -0.19 nm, 12.6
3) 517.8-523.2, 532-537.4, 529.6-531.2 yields -0.08 nm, 13.1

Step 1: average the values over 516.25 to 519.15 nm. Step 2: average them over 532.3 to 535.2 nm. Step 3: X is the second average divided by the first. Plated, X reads 1.40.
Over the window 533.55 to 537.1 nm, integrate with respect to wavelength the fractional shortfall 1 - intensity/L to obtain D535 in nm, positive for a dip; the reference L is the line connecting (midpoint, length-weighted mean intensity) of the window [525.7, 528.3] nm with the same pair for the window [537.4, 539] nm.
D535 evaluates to 0.00 nm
